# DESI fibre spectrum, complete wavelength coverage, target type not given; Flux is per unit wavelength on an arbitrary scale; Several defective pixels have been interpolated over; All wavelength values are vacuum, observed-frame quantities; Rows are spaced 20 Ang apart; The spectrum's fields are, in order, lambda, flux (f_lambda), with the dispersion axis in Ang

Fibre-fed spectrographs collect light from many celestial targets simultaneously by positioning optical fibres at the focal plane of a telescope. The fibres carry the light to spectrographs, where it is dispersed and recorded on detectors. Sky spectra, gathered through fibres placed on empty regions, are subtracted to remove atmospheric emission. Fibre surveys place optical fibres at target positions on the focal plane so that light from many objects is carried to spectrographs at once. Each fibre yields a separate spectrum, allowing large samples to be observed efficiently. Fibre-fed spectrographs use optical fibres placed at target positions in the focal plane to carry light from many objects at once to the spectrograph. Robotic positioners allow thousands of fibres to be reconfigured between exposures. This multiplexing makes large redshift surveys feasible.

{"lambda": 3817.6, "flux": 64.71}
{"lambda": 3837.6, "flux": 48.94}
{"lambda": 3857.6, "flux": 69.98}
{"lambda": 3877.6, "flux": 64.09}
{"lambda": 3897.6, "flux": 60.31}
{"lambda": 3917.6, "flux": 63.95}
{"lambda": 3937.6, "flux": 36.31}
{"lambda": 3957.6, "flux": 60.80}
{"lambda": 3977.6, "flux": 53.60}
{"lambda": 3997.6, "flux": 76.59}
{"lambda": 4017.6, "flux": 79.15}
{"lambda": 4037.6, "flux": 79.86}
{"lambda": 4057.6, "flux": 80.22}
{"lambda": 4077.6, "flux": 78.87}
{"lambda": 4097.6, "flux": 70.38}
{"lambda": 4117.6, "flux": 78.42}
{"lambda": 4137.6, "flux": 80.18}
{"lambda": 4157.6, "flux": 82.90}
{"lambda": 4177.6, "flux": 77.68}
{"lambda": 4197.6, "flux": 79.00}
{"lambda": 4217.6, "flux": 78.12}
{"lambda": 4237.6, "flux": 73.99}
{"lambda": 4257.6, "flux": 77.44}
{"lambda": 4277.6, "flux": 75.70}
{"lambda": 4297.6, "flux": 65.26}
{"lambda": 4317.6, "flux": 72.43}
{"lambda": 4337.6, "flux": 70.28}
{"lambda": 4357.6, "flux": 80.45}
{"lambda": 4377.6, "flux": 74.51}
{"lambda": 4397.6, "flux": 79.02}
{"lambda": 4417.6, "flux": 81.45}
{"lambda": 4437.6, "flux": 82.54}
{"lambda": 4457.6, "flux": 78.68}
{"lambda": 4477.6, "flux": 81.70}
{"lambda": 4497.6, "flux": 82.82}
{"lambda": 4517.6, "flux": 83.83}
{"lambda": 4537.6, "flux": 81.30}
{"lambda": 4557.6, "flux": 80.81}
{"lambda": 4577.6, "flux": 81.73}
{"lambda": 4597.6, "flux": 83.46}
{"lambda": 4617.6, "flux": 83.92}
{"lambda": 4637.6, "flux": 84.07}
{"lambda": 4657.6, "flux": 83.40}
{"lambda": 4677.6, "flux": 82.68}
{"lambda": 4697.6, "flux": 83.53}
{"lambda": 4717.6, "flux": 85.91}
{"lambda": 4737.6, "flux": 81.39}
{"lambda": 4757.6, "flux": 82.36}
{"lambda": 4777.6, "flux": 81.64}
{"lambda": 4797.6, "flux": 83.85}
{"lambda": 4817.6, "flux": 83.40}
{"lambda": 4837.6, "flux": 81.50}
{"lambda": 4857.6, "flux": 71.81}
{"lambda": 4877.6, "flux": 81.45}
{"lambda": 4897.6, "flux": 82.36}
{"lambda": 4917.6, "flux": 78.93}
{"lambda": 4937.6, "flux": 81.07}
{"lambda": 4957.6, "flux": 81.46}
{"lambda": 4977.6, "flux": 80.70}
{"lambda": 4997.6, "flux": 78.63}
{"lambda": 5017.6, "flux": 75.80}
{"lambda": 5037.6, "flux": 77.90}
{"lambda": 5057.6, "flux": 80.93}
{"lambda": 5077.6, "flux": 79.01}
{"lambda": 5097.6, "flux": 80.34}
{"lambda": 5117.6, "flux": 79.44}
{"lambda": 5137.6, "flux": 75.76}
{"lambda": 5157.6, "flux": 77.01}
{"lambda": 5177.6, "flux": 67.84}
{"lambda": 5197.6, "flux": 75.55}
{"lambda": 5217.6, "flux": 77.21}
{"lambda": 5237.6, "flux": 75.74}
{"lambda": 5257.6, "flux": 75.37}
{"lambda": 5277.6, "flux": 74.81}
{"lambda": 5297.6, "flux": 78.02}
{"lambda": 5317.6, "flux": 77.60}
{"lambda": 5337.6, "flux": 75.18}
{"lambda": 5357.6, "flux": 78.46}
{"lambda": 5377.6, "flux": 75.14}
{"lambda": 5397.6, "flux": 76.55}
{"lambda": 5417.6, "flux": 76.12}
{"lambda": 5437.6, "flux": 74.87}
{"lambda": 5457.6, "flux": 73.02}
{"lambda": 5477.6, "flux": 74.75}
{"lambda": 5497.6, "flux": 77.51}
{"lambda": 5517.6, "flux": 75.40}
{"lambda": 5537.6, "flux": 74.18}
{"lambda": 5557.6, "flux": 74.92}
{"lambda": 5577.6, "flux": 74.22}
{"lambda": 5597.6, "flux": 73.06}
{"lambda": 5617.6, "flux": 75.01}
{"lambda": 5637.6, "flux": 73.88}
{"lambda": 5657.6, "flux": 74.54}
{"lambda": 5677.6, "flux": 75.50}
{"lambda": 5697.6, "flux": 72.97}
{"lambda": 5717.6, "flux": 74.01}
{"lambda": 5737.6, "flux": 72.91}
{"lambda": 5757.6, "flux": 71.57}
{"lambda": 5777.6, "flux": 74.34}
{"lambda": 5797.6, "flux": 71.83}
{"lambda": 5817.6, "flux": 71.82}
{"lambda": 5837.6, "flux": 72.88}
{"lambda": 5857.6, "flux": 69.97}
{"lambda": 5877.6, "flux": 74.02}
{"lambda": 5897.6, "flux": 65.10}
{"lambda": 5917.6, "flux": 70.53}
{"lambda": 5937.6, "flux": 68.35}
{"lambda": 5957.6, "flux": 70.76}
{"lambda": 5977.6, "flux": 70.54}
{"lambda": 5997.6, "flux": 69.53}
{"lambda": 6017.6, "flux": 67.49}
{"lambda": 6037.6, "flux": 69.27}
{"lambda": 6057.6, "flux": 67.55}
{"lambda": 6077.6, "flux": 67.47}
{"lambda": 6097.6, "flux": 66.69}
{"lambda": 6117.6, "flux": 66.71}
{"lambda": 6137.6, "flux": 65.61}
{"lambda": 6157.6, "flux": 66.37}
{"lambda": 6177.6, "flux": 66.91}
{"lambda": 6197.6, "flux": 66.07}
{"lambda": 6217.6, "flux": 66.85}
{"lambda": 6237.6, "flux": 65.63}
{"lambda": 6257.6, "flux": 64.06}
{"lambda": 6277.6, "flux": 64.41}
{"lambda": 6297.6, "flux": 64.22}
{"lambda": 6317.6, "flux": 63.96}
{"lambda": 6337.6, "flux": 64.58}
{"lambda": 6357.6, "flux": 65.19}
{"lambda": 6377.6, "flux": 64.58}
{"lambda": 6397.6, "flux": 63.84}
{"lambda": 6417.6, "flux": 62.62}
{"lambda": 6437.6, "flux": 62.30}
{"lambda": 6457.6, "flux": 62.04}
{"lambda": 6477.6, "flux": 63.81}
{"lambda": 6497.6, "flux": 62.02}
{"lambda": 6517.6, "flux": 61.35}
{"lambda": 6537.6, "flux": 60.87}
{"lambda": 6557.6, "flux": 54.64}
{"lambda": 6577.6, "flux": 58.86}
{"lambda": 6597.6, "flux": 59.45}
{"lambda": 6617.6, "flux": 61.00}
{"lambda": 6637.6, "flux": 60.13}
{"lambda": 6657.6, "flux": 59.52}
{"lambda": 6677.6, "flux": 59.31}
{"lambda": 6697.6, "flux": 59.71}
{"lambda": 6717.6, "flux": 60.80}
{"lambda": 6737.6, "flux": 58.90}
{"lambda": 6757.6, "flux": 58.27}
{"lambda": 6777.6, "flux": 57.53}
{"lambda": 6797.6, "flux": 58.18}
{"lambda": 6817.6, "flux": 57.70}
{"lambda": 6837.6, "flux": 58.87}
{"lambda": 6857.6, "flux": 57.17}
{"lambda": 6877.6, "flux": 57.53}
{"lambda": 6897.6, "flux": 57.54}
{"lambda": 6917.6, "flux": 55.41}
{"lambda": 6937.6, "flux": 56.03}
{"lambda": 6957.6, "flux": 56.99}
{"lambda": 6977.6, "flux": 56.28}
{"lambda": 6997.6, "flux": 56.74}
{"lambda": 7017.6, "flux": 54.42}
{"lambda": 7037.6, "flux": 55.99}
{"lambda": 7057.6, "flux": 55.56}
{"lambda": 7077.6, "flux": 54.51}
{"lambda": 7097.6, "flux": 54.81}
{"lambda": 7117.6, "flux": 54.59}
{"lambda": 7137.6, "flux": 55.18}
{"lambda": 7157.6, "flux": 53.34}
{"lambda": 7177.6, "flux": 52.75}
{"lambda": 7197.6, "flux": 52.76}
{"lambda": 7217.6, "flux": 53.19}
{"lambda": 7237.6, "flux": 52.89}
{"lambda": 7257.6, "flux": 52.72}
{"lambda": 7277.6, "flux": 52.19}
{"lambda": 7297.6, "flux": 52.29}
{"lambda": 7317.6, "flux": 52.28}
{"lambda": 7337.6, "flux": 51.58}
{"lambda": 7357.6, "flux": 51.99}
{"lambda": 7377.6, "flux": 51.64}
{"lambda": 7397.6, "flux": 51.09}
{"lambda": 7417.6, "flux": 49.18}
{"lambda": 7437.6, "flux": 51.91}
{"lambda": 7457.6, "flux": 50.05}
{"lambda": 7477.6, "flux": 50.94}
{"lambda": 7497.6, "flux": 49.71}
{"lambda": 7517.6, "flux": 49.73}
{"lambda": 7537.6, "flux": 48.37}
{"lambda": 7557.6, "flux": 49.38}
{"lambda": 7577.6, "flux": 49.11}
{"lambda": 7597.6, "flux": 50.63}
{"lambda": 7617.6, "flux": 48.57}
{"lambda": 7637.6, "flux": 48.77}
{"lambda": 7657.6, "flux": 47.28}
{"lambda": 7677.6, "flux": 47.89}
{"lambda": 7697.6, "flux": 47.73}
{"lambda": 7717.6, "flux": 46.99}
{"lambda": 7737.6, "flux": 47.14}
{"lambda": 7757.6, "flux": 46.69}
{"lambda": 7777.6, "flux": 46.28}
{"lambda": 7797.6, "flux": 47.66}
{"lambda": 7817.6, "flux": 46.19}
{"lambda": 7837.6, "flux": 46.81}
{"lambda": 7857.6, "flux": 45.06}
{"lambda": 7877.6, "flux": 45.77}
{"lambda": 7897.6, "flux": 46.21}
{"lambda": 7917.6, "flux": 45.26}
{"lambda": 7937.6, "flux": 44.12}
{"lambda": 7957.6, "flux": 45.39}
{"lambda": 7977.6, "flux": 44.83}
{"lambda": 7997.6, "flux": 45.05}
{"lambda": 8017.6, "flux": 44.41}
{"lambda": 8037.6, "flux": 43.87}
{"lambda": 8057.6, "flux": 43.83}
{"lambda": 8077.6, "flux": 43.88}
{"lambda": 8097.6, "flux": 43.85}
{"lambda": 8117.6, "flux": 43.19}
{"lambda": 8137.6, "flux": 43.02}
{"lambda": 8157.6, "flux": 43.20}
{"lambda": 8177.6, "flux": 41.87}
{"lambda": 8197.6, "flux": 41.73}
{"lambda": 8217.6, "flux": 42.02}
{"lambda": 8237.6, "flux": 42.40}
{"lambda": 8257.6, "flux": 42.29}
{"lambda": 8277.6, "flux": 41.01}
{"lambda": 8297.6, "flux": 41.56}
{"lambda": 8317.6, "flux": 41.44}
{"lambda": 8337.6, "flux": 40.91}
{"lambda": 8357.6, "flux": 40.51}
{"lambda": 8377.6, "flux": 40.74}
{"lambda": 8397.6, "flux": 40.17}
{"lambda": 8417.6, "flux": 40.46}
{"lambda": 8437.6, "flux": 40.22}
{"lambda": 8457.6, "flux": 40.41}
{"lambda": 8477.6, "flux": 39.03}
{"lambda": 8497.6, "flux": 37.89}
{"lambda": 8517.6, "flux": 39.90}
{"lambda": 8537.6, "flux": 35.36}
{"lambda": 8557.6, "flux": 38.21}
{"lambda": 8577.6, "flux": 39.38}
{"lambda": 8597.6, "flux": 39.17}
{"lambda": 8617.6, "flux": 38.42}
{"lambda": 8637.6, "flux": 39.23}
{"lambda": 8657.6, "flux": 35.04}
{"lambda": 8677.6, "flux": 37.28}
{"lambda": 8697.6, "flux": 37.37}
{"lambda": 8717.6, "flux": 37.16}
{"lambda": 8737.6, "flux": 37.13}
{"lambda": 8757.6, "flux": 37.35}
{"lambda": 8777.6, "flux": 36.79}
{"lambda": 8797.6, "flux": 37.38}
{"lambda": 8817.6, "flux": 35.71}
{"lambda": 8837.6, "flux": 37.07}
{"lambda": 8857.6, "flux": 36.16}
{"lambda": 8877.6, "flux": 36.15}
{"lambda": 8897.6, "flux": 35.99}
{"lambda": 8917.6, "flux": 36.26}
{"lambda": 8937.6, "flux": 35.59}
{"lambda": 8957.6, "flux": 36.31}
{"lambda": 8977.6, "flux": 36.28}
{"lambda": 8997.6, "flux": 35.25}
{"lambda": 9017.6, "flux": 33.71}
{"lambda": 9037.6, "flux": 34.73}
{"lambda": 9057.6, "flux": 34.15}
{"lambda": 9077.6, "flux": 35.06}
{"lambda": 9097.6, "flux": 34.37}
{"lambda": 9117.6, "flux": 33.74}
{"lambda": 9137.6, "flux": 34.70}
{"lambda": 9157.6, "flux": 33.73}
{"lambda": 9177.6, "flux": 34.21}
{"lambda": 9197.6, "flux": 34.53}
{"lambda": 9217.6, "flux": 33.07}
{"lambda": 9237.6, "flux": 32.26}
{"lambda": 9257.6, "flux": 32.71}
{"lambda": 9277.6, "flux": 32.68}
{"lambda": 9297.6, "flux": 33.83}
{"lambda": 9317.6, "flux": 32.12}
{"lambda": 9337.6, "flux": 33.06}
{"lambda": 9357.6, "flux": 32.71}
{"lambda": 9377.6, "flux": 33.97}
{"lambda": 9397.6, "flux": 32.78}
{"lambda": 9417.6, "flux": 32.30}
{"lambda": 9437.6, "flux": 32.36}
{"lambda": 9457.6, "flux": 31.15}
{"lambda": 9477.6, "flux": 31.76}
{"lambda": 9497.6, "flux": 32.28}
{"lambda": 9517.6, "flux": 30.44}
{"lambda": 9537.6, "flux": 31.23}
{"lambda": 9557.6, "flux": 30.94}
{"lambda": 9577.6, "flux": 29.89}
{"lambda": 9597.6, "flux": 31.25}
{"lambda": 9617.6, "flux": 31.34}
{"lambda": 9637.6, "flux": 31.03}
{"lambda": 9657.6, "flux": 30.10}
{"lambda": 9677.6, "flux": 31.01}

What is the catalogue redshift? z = 0.00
